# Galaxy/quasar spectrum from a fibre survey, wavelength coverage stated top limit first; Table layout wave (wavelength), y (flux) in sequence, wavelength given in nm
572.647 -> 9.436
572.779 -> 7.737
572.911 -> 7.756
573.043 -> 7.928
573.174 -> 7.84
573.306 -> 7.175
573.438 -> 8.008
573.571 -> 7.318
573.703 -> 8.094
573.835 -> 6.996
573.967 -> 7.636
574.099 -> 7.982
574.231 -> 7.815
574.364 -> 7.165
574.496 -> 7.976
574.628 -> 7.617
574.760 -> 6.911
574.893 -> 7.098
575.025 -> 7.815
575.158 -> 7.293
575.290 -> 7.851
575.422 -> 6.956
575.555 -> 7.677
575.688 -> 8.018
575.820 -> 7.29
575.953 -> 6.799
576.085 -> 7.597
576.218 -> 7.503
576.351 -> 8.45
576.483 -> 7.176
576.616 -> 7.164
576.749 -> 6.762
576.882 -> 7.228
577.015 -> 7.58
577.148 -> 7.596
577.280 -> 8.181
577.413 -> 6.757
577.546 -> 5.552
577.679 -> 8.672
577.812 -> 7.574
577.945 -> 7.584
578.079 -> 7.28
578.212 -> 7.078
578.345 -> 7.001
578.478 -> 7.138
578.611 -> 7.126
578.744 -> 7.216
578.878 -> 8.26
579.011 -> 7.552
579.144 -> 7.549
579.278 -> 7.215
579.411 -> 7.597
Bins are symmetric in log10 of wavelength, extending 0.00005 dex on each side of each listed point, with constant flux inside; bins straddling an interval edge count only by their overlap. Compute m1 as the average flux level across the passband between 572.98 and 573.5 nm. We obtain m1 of 7.75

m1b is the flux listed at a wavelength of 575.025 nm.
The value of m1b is 7.815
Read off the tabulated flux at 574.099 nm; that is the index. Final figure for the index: 7.982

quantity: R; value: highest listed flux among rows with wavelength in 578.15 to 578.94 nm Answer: 8.26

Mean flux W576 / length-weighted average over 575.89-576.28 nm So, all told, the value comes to 7.31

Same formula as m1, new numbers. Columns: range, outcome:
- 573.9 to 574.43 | 7.65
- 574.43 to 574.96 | 7.41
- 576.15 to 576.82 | 7.4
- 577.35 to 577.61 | 6.15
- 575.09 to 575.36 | 7.57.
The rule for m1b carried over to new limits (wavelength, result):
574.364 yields 7.165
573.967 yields 7.636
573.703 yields 8.094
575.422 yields 6.956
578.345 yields 7.001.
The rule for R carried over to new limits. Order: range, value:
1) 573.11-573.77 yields 8.094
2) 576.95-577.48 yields 8.181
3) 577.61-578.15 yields 8.672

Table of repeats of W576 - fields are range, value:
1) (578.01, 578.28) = 7.16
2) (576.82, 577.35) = 7.65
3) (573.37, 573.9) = 7.59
